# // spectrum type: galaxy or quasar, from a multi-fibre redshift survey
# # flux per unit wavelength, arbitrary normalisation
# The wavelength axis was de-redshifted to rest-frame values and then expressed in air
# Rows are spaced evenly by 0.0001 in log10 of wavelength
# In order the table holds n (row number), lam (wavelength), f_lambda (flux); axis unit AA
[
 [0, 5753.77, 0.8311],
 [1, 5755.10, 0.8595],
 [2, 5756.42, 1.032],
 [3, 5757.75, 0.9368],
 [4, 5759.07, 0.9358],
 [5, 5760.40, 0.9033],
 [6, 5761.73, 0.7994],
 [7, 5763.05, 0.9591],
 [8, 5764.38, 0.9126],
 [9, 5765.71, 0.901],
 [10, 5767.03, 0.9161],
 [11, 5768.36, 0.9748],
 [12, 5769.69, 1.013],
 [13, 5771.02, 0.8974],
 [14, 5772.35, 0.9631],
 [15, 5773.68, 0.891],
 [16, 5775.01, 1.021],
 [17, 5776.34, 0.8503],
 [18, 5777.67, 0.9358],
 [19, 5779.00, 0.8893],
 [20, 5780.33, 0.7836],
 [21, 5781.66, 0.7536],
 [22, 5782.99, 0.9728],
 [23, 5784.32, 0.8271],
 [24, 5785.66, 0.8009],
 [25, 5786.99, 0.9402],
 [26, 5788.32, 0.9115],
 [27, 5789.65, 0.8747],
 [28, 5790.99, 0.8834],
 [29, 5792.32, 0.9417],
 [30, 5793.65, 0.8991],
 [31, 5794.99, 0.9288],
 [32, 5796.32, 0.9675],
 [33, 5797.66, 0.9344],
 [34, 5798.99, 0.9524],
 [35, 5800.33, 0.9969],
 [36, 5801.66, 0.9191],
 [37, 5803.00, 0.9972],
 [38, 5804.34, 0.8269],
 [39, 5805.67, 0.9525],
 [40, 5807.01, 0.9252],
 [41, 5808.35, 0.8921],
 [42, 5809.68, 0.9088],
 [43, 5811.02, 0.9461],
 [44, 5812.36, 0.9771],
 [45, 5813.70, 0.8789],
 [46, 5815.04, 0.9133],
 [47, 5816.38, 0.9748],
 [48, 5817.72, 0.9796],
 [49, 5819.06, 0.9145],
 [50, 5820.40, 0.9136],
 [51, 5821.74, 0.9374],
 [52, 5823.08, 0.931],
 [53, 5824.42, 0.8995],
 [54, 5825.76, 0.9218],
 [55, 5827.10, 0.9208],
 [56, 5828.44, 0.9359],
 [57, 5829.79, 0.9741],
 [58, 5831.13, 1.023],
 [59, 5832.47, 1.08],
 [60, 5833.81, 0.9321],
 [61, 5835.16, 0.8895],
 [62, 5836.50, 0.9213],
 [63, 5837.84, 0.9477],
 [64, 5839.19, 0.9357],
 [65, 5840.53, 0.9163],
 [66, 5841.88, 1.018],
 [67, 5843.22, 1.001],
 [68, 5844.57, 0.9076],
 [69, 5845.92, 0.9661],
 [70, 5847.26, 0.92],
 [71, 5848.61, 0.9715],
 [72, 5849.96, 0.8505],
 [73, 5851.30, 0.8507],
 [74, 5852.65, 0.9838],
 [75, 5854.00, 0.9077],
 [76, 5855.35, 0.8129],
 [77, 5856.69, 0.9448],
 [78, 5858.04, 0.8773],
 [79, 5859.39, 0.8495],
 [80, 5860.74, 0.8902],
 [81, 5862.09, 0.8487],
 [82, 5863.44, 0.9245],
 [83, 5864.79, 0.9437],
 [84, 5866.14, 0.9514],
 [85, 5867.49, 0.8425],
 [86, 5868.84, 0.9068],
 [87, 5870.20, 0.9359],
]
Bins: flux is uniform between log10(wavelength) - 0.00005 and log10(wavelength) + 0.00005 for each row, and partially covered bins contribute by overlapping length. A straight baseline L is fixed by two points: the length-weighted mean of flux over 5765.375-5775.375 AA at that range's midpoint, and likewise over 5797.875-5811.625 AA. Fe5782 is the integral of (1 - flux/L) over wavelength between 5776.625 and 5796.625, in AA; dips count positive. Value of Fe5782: 1.2 AA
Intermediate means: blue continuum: 0.947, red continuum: 0.932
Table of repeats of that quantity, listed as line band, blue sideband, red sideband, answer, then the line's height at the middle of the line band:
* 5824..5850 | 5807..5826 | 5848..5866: -1.0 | 0.913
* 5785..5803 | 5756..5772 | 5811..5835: 0.3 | 0.939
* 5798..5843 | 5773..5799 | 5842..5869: -1.9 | 0.903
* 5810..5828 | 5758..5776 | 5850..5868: -0.4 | 0.909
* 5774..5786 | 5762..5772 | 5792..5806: 0.8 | 0.936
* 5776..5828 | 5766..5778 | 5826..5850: 1.8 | 0.945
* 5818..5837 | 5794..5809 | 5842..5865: -0.4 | 0.923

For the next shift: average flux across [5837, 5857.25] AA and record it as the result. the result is 0.929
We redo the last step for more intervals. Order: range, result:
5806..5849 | 0.943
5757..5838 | 0.923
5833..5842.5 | 0.939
